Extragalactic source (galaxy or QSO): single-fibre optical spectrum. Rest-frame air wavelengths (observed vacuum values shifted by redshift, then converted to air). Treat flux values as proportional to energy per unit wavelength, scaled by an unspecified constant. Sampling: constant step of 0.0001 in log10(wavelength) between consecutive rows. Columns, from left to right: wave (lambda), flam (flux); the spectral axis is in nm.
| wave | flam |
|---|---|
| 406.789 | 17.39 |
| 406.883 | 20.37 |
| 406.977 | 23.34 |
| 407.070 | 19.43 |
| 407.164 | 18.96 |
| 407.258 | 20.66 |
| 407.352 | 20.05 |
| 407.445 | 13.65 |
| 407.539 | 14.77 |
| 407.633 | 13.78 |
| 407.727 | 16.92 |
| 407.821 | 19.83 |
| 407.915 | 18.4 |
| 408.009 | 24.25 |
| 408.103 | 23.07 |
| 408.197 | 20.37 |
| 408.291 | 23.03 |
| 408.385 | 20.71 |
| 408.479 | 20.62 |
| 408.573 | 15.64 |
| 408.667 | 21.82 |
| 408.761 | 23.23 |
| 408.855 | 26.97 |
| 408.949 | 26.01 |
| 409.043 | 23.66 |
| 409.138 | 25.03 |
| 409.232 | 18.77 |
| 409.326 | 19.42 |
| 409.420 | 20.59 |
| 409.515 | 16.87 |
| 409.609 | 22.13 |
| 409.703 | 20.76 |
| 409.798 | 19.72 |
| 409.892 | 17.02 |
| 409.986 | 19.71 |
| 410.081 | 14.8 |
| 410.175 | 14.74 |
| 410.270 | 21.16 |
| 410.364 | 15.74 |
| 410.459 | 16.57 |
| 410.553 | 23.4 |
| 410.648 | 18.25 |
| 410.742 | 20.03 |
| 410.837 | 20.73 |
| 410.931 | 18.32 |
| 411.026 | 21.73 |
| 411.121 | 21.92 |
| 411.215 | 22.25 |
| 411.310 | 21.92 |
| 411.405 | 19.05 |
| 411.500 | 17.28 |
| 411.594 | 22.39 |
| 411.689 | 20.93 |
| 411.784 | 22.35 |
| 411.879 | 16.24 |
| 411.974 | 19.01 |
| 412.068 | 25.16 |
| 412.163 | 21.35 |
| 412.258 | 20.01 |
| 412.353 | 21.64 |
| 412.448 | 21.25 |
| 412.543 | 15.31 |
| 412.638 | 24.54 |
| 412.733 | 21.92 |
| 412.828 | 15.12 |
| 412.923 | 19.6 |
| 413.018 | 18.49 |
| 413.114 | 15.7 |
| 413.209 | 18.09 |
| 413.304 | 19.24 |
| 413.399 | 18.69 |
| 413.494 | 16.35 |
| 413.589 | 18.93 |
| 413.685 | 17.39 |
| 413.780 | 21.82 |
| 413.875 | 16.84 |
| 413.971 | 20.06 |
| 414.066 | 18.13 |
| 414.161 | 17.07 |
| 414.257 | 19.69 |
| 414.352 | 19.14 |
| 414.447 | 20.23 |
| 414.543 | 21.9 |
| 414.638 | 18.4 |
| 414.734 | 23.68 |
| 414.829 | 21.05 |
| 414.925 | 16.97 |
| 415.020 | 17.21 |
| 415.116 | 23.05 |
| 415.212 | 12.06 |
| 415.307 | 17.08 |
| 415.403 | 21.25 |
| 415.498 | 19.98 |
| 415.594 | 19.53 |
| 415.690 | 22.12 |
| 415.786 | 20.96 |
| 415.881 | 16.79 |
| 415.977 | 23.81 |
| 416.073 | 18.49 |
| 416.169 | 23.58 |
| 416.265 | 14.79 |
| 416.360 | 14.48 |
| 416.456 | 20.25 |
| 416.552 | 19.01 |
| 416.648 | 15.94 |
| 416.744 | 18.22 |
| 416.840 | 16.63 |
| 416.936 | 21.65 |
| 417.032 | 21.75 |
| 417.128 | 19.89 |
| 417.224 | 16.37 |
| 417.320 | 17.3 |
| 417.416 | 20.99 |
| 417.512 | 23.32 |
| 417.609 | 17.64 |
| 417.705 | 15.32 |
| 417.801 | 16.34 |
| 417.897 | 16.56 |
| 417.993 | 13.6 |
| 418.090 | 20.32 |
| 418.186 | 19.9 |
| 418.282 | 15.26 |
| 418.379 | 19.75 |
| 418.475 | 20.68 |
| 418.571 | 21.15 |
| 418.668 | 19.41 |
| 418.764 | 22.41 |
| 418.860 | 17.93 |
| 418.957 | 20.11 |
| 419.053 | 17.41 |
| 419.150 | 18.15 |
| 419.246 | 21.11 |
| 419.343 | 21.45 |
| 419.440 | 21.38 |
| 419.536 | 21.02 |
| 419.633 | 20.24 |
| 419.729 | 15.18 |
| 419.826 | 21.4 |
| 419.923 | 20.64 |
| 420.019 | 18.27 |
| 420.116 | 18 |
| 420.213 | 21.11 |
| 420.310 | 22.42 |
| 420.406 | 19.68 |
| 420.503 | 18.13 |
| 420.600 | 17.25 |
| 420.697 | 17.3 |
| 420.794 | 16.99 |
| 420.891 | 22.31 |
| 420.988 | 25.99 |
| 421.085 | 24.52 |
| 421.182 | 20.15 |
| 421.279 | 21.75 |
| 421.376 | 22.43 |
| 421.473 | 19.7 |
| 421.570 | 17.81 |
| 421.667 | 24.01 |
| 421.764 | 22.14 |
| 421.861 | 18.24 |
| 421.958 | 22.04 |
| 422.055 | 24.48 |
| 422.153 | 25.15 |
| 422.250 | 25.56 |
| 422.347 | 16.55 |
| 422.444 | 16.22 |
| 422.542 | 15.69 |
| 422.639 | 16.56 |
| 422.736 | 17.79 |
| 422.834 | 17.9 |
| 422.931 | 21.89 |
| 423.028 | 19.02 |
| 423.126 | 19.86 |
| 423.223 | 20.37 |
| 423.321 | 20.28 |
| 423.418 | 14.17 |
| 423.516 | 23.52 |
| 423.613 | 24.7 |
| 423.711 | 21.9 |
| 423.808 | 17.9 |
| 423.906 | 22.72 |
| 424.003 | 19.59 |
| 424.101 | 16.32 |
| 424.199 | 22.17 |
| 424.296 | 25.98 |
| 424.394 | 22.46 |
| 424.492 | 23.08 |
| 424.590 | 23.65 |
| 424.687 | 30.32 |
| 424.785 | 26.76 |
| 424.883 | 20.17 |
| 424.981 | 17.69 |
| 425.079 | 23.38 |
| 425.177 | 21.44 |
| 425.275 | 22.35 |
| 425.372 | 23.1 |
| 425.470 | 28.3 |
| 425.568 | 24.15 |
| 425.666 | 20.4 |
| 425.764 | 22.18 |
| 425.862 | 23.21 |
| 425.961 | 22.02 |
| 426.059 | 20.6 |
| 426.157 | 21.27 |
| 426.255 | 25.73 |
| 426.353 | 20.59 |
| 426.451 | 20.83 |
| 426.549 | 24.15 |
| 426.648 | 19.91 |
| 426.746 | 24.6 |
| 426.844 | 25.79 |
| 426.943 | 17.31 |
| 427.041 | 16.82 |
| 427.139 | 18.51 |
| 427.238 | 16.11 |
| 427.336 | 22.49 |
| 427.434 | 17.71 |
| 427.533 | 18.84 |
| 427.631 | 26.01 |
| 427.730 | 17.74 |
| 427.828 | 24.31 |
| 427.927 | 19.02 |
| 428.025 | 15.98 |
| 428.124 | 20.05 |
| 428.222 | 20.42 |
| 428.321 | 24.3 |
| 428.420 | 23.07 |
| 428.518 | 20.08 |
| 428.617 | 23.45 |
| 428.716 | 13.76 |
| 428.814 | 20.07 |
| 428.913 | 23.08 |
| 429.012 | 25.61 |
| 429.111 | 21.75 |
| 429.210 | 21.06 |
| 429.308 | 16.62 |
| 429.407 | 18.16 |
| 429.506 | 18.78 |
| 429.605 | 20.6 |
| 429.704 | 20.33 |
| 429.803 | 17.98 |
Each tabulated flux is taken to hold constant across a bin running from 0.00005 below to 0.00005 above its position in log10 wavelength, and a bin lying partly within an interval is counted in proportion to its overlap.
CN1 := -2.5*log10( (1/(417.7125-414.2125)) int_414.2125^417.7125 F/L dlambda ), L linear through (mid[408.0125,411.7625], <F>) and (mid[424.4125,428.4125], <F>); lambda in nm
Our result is 0.093 mag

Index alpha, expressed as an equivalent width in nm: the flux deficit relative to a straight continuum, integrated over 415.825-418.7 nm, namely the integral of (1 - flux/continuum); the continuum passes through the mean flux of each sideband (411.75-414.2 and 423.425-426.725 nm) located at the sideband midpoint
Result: 0.242 nm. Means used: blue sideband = 19.2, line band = 18.6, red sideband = 22.4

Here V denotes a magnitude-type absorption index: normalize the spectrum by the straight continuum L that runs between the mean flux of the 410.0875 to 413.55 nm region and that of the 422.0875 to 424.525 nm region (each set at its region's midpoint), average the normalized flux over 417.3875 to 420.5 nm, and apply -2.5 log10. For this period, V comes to 0.04 mag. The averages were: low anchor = 19.6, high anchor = 20.3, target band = 19.3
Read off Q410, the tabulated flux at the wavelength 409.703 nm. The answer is 20.76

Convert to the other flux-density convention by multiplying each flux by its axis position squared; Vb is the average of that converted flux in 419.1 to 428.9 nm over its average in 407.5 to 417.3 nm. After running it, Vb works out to 1.1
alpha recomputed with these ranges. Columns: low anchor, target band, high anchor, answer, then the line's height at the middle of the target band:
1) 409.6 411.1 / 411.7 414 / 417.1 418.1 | -0.097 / 18.6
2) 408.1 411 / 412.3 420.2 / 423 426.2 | 0.728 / 21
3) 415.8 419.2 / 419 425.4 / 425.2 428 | -0.173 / 20.2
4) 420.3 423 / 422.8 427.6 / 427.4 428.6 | -0.229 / 20.6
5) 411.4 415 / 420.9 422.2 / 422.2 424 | -0.172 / 19.6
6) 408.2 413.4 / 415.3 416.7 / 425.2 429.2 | 0.086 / 20.5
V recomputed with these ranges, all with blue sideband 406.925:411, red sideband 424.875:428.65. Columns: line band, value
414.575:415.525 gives 0.069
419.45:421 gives 0.063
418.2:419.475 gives 0.054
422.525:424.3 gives 0.067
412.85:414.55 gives 0.092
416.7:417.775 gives 0.089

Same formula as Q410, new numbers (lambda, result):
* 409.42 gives 20.59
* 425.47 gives 28.3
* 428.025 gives 15.98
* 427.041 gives 16.82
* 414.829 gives 21.05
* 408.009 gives 24.25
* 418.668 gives 19.41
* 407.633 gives 13.78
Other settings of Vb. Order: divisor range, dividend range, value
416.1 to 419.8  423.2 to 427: 1.22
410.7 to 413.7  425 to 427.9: 1.17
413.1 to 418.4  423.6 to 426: 1.26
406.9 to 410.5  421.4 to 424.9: 1.14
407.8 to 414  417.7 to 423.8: 1.04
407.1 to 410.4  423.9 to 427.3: 1.21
